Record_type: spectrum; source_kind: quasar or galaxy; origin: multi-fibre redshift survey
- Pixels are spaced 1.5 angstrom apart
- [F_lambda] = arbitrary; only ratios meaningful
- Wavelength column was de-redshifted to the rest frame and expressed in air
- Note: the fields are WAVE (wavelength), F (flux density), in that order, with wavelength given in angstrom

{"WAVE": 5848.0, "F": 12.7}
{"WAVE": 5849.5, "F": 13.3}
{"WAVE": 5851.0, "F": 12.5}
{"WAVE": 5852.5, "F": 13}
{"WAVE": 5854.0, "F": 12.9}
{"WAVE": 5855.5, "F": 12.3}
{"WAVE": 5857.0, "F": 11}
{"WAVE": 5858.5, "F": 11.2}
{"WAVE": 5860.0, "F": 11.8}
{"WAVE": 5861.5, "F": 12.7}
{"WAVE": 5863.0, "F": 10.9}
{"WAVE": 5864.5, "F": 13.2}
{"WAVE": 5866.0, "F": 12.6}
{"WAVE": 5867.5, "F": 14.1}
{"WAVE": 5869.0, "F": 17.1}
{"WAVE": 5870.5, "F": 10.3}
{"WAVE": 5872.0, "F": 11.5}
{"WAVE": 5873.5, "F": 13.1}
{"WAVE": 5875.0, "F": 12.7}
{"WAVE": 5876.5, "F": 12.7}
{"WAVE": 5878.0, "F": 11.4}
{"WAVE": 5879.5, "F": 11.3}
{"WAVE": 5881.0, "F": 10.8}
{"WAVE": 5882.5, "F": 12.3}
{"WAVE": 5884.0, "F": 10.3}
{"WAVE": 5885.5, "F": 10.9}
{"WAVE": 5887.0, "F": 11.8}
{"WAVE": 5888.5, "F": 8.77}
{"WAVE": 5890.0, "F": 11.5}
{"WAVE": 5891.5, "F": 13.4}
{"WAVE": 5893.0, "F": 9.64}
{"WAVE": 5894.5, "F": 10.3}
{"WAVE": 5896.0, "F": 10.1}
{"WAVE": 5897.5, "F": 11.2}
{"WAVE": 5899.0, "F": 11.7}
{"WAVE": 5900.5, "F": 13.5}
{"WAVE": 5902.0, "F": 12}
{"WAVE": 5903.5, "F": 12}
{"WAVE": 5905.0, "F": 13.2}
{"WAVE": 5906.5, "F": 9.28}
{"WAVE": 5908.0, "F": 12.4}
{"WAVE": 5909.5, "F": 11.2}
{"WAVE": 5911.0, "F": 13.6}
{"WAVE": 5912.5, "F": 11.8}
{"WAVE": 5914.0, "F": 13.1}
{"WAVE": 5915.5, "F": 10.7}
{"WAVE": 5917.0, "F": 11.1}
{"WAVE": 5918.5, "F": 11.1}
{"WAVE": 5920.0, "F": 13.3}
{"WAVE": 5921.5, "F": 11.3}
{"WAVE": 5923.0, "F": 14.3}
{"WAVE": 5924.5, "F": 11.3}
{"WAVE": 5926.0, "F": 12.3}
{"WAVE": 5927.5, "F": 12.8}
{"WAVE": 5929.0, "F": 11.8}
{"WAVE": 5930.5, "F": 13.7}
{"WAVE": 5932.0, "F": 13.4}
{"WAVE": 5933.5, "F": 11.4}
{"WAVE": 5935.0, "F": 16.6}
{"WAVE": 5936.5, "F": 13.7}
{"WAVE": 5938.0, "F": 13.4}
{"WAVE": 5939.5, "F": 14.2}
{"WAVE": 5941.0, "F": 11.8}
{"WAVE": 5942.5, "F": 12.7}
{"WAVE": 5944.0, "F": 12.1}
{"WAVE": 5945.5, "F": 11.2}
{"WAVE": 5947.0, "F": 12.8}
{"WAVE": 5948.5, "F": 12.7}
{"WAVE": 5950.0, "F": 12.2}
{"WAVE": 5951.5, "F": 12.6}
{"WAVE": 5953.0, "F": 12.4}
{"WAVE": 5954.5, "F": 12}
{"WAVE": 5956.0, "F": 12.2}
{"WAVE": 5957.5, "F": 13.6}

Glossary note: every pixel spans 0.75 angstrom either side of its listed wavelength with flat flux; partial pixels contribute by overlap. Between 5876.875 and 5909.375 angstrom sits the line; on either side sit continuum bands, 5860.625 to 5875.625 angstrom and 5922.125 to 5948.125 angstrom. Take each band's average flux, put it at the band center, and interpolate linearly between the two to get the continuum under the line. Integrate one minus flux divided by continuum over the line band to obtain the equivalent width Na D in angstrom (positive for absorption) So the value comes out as 3.8 angstrom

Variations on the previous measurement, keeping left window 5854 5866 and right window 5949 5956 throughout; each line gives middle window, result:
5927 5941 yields -1.3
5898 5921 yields 0.3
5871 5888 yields 0.6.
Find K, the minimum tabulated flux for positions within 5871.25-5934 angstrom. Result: 8.77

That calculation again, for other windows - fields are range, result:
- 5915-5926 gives 10.7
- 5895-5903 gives 10.1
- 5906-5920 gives 9.28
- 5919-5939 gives 11.3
